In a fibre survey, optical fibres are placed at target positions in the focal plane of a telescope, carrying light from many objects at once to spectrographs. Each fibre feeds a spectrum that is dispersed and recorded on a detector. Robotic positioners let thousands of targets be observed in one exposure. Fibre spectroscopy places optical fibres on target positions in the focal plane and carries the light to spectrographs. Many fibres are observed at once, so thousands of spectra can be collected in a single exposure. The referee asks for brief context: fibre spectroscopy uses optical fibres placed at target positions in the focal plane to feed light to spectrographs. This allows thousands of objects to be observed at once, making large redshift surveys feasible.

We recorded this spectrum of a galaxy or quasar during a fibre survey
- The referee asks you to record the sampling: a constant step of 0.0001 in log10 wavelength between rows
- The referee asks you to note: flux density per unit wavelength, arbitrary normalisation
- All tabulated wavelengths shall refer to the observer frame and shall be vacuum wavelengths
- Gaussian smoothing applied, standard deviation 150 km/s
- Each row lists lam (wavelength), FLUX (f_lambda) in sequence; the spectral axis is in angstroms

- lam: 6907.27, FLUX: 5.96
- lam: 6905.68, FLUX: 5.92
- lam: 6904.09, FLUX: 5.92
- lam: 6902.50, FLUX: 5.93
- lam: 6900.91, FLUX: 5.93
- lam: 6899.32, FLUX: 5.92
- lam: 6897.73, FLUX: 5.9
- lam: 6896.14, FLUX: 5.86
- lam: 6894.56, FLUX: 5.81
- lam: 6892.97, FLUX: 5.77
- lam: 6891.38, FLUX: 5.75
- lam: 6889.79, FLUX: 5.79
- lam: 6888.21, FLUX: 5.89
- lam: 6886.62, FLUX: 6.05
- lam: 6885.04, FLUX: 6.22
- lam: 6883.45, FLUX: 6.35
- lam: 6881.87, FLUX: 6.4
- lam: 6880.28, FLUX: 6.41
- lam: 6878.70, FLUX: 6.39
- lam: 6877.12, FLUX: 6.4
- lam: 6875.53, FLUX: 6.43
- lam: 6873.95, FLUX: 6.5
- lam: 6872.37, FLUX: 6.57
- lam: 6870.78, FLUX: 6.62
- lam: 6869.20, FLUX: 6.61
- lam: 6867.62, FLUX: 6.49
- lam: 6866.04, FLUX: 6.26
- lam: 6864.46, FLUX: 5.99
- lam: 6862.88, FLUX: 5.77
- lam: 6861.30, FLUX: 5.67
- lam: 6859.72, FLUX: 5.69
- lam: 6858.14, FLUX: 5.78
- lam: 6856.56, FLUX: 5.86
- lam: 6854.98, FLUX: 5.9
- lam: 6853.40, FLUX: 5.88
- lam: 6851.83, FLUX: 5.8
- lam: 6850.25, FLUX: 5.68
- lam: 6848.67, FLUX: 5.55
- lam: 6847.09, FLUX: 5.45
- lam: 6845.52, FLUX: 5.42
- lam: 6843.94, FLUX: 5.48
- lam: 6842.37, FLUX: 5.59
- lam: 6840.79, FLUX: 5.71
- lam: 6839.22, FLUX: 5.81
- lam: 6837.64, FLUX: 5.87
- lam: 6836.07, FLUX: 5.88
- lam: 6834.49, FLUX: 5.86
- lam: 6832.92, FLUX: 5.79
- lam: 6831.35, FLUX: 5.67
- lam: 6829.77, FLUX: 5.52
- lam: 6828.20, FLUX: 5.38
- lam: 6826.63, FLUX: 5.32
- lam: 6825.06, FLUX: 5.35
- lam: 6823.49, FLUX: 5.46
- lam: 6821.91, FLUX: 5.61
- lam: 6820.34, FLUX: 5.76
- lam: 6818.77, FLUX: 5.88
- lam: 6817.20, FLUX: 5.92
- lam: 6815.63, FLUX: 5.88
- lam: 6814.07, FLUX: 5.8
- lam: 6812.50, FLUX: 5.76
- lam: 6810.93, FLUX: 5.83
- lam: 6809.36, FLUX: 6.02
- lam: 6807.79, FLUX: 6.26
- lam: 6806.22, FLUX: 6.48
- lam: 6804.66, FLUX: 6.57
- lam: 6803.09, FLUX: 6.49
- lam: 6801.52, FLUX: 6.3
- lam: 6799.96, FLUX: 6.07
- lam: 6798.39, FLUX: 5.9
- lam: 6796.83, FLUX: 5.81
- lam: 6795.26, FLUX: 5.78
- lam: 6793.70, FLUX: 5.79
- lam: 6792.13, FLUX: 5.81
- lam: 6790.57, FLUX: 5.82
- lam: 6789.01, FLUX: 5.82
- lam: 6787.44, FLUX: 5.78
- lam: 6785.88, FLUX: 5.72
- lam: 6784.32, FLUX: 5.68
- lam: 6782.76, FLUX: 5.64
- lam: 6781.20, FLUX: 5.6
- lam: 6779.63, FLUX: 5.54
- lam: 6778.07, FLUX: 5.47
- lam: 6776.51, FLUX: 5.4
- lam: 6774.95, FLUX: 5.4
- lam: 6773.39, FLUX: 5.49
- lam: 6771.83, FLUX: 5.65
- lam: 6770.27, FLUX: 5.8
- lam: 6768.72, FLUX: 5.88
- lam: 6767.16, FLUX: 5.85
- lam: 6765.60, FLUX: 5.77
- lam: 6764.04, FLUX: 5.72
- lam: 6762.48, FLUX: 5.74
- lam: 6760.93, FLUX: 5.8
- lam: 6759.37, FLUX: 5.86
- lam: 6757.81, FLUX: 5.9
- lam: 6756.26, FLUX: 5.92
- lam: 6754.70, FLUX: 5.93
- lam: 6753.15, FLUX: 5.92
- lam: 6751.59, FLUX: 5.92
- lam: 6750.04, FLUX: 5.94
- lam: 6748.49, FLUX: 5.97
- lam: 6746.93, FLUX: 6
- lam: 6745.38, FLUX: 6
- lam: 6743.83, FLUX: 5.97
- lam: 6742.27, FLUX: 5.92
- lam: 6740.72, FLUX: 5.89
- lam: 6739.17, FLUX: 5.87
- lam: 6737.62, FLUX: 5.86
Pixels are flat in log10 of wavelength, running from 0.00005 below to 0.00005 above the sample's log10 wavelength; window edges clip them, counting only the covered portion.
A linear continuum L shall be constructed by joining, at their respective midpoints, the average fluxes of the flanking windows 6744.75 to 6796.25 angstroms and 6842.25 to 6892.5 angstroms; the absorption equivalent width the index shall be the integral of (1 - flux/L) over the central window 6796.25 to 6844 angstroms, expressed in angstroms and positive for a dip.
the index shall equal 0.4 angstroms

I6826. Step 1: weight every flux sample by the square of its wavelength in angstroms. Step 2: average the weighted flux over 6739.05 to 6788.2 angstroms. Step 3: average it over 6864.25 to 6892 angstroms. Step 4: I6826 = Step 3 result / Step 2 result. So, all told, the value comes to 1.13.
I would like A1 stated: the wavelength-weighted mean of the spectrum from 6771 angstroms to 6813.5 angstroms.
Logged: 5.85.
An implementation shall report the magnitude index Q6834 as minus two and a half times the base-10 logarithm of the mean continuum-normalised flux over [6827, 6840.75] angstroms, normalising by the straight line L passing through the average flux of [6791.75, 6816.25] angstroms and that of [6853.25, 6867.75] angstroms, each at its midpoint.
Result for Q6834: 0.05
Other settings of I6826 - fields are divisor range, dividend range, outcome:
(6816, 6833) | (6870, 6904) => 1.11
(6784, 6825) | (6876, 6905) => 1.05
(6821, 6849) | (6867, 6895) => 1.13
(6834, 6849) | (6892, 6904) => 1.05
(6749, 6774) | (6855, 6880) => 1.10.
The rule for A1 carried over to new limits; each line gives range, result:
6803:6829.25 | 5.85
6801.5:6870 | 5.84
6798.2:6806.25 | 6.32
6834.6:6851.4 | 5.65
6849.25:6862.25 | 5.78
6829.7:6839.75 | 5.78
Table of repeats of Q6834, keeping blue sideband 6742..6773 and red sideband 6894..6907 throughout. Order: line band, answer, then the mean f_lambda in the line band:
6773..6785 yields 0.066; 5.53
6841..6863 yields 0.040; 5.68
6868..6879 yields -0.107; 6.51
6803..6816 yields -0.042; 6.11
